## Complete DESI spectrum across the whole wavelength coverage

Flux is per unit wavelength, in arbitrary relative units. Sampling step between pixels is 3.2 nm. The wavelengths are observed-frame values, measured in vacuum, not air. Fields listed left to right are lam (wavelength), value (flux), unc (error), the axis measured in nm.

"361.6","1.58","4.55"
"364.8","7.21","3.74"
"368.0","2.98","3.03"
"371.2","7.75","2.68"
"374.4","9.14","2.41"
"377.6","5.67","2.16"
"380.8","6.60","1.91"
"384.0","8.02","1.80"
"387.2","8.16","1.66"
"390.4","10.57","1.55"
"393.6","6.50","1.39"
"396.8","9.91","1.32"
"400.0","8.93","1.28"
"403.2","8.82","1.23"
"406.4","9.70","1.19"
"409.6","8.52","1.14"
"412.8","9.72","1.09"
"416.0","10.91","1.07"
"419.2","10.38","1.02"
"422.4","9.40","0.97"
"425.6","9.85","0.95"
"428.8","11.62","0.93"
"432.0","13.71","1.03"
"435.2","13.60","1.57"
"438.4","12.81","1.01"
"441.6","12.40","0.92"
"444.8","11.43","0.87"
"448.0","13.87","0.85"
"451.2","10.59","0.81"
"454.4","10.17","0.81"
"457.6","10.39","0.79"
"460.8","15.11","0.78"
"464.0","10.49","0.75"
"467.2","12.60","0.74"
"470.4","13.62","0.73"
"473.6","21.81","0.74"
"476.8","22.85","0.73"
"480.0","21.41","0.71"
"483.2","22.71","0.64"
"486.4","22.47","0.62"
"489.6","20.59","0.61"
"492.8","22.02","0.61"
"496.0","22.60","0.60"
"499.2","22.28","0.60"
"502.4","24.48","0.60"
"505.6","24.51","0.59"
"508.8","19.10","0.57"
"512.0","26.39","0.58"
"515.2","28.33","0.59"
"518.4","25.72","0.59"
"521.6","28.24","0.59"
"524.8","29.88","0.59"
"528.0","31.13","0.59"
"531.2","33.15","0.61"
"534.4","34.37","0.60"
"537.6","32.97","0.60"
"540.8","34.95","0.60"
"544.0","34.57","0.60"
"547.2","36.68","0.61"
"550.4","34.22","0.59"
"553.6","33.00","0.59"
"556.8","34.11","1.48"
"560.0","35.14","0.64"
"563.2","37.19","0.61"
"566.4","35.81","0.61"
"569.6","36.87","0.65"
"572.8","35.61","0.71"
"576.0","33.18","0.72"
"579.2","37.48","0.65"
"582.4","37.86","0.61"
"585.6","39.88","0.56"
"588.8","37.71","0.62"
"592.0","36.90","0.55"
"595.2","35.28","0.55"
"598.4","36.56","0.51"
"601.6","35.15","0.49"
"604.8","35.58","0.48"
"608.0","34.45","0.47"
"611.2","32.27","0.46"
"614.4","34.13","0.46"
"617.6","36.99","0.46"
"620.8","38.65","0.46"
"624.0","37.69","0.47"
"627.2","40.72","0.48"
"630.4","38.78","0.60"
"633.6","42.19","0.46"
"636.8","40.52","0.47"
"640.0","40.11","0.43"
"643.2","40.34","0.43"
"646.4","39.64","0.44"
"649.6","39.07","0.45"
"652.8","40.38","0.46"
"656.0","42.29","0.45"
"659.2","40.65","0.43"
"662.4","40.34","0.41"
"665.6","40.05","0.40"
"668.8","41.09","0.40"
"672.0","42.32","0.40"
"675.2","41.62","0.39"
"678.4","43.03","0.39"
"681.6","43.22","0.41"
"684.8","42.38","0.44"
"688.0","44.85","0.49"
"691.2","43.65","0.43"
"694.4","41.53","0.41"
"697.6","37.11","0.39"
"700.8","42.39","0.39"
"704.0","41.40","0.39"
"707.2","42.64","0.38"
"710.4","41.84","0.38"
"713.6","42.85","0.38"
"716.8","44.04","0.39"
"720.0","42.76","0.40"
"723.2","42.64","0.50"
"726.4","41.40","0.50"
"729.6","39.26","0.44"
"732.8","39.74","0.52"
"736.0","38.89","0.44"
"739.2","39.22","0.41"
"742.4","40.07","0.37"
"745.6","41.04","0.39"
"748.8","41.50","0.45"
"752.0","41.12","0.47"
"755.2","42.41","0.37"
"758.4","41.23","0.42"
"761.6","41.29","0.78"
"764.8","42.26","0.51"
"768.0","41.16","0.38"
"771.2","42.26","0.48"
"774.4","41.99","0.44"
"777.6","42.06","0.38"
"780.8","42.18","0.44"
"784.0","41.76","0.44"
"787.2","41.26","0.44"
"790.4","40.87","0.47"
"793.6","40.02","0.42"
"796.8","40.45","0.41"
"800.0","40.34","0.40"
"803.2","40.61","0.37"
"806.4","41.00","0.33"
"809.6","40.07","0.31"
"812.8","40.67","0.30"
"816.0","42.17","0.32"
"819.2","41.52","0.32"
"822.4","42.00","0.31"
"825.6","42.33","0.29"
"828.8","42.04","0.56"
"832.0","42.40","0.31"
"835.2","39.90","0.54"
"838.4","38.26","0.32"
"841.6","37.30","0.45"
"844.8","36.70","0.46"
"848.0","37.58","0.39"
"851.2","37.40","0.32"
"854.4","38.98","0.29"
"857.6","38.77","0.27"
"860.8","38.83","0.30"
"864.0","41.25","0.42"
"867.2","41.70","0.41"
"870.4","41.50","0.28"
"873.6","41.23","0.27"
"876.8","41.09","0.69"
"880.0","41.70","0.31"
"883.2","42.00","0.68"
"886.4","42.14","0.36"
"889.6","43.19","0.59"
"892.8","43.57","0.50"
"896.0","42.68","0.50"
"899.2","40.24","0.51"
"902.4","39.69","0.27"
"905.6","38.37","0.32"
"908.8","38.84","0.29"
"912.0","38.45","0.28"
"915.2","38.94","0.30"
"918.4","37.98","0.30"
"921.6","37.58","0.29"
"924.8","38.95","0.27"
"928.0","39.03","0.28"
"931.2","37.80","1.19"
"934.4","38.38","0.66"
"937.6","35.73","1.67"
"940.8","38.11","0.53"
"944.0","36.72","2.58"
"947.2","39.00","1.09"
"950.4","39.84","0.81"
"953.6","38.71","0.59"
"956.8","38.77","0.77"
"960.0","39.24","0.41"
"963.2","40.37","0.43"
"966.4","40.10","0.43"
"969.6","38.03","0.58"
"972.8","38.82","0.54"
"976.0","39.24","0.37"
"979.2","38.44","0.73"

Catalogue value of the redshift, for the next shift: 0.18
